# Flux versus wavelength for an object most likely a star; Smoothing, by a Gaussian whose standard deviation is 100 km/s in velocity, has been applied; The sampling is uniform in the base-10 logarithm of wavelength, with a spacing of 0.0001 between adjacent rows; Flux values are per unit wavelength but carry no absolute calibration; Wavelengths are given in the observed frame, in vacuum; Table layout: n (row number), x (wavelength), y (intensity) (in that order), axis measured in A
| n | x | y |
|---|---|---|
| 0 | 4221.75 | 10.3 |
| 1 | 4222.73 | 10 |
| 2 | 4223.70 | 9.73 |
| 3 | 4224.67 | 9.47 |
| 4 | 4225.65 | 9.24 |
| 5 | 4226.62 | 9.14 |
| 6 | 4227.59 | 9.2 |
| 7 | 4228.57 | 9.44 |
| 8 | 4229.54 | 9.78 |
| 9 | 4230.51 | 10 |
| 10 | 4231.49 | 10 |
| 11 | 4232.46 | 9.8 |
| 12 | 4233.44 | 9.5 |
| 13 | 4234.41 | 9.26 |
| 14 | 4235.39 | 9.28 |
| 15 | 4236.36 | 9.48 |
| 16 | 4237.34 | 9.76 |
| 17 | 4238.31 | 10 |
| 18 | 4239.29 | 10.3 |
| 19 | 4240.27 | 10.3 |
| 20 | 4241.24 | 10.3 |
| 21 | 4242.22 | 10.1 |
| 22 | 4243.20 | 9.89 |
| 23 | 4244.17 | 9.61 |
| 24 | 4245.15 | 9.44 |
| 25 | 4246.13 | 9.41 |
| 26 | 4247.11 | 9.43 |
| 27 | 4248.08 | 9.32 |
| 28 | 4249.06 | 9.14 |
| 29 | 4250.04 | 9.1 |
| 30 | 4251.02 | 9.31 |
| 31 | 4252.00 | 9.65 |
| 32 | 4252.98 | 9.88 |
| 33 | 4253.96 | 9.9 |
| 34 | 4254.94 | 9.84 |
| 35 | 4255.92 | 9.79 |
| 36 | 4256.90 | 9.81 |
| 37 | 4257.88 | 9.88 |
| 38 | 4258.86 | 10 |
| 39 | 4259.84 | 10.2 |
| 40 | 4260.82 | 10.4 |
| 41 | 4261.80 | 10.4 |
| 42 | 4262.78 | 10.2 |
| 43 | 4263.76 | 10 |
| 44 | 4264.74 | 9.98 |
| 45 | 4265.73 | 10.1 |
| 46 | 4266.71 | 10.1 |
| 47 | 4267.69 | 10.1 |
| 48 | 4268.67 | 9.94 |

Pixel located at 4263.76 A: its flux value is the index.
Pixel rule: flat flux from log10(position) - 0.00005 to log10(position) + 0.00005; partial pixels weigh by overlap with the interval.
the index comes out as 10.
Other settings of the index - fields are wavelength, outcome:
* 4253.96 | 9.9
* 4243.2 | 9.89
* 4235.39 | 9.28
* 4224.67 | 9.47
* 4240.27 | 10.3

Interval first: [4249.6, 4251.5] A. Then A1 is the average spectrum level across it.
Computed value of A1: 9.2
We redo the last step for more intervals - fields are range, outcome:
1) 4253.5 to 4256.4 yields 9.84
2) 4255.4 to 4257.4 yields 9.8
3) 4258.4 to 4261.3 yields 10.2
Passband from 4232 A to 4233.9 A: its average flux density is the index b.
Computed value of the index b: 9.62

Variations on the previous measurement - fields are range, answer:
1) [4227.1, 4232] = 9.69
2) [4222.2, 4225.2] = 9.7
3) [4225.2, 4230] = 9.37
